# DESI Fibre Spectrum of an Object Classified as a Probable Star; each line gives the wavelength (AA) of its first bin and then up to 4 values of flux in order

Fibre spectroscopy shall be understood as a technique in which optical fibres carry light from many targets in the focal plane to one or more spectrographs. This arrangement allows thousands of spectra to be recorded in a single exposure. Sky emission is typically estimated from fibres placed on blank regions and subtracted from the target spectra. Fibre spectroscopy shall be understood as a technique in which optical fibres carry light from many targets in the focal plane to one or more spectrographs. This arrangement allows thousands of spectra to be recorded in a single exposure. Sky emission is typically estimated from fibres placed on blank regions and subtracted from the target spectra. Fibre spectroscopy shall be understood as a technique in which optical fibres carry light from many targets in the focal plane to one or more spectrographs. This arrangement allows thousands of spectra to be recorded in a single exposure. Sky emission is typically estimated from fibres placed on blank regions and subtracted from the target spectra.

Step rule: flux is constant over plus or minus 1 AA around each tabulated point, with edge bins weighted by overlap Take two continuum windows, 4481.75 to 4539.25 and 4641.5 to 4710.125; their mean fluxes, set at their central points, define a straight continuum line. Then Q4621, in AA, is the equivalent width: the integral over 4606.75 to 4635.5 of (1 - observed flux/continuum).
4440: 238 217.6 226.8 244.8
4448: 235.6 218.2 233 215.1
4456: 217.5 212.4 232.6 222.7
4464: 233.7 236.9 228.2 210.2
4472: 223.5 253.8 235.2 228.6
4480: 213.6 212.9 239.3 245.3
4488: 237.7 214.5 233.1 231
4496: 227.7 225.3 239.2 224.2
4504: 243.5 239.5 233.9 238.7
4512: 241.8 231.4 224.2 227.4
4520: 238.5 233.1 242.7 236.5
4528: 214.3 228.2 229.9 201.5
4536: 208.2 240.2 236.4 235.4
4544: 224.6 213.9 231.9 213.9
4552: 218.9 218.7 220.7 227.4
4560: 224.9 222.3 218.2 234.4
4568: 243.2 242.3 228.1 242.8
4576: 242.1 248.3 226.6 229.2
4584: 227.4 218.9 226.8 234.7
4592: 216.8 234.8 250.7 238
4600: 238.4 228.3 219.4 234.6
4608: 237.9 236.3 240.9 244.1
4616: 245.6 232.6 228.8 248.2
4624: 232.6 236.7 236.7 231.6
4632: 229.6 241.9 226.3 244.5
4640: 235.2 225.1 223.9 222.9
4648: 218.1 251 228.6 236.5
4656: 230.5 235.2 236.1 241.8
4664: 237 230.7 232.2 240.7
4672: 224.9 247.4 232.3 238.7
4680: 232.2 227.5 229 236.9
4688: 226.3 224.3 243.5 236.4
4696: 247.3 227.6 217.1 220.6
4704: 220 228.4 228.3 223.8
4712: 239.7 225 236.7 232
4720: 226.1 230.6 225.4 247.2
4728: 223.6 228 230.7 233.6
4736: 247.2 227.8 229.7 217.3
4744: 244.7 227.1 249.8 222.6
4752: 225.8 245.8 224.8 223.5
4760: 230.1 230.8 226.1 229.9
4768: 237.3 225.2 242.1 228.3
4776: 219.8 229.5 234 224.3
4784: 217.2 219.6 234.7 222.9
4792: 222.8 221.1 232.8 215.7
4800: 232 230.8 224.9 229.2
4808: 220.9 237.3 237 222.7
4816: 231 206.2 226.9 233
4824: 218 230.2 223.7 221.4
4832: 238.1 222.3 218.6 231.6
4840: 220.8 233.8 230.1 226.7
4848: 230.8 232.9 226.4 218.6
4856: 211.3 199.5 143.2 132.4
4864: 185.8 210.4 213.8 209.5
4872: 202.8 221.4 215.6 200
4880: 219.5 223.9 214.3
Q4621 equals -0.7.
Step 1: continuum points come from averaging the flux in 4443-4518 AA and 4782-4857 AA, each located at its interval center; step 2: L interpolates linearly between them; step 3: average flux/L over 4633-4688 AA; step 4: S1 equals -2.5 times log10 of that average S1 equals -0.03 mag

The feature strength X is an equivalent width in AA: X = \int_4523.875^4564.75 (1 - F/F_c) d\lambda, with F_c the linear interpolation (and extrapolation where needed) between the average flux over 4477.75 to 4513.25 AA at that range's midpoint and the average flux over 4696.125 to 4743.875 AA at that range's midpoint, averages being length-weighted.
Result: 1.31 AA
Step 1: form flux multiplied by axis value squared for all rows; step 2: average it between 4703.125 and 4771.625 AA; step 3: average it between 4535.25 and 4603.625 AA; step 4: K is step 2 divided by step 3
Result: 1.08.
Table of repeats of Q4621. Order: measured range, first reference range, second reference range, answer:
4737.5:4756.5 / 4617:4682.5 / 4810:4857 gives -0.2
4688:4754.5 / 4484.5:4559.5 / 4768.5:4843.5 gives -1.1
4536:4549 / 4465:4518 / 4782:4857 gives 0.1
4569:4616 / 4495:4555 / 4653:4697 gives -0.6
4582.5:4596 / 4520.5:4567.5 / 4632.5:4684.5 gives 0.0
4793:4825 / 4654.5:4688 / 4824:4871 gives -1.2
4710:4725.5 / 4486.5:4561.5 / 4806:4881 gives -0.7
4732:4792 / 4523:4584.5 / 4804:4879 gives -2.7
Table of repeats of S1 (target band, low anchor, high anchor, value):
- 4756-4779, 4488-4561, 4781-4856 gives -0.01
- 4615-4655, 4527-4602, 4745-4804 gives -0.03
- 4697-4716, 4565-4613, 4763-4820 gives 0.02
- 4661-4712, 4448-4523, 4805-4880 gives -0.05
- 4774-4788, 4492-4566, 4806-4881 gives -0.03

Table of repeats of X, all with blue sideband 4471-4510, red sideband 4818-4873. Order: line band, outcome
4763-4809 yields -2.1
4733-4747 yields -0.8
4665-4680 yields -0.8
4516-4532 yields -0.1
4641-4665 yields -0.9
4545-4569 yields 0.5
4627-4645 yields -0.6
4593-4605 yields -0.4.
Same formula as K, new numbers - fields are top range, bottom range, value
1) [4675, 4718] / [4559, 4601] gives 1.04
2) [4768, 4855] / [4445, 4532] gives 1.13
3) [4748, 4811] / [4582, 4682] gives 1.04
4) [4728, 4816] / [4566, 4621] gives 1.05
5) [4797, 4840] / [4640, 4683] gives 1.04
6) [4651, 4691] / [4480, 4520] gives 1.08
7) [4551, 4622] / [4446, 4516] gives 1.06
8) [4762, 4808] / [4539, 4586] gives 1.09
